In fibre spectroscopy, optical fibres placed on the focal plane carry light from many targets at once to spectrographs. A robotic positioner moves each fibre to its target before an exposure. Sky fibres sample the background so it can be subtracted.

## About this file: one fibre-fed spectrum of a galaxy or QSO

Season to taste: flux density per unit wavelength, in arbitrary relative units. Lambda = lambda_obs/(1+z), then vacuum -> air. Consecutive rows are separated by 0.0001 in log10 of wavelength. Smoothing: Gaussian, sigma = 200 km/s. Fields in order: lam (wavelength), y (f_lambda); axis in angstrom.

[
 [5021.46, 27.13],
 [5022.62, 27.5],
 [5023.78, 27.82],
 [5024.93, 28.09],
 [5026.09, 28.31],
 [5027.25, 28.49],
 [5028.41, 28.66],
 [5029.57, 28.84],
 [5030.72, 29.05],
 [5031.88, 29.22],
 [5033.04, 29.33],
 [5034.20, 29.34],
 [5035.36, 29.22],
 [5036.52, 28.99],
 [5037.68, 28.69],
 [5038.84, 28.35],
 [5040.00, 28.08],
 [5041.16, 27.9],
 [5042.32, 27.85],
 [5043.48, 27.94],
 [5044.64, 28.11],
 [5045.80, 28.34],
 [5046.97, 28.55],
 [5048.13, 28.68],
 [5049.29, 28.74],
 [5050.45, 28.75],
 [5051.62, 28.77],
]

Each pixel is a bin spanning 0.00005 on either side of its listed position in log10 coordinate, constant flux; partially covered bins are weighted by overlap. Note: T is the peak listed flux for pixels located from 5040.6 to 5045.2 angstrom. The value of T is 28.11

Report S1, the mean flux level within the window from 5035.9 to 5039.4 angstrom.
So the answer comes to 28.7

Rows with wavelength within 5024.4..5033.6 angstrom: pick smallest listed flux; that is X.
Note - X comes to 28.09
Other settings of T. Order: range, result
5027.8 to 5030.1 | 28.84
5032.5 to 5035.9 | 29.34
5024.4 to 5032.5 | 29.22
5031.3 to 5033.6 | 29.33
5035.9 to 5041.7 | 28.99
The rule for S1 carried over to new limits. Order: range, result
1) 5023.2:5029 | 28.3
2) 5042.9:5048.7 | 28.3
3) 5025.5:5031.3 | 28.7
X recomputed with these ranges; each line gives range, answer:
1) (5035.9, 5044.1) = 27.85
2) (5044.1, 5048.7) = 28.11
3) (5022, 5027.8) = 27.5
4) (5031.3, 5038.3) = 28.69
